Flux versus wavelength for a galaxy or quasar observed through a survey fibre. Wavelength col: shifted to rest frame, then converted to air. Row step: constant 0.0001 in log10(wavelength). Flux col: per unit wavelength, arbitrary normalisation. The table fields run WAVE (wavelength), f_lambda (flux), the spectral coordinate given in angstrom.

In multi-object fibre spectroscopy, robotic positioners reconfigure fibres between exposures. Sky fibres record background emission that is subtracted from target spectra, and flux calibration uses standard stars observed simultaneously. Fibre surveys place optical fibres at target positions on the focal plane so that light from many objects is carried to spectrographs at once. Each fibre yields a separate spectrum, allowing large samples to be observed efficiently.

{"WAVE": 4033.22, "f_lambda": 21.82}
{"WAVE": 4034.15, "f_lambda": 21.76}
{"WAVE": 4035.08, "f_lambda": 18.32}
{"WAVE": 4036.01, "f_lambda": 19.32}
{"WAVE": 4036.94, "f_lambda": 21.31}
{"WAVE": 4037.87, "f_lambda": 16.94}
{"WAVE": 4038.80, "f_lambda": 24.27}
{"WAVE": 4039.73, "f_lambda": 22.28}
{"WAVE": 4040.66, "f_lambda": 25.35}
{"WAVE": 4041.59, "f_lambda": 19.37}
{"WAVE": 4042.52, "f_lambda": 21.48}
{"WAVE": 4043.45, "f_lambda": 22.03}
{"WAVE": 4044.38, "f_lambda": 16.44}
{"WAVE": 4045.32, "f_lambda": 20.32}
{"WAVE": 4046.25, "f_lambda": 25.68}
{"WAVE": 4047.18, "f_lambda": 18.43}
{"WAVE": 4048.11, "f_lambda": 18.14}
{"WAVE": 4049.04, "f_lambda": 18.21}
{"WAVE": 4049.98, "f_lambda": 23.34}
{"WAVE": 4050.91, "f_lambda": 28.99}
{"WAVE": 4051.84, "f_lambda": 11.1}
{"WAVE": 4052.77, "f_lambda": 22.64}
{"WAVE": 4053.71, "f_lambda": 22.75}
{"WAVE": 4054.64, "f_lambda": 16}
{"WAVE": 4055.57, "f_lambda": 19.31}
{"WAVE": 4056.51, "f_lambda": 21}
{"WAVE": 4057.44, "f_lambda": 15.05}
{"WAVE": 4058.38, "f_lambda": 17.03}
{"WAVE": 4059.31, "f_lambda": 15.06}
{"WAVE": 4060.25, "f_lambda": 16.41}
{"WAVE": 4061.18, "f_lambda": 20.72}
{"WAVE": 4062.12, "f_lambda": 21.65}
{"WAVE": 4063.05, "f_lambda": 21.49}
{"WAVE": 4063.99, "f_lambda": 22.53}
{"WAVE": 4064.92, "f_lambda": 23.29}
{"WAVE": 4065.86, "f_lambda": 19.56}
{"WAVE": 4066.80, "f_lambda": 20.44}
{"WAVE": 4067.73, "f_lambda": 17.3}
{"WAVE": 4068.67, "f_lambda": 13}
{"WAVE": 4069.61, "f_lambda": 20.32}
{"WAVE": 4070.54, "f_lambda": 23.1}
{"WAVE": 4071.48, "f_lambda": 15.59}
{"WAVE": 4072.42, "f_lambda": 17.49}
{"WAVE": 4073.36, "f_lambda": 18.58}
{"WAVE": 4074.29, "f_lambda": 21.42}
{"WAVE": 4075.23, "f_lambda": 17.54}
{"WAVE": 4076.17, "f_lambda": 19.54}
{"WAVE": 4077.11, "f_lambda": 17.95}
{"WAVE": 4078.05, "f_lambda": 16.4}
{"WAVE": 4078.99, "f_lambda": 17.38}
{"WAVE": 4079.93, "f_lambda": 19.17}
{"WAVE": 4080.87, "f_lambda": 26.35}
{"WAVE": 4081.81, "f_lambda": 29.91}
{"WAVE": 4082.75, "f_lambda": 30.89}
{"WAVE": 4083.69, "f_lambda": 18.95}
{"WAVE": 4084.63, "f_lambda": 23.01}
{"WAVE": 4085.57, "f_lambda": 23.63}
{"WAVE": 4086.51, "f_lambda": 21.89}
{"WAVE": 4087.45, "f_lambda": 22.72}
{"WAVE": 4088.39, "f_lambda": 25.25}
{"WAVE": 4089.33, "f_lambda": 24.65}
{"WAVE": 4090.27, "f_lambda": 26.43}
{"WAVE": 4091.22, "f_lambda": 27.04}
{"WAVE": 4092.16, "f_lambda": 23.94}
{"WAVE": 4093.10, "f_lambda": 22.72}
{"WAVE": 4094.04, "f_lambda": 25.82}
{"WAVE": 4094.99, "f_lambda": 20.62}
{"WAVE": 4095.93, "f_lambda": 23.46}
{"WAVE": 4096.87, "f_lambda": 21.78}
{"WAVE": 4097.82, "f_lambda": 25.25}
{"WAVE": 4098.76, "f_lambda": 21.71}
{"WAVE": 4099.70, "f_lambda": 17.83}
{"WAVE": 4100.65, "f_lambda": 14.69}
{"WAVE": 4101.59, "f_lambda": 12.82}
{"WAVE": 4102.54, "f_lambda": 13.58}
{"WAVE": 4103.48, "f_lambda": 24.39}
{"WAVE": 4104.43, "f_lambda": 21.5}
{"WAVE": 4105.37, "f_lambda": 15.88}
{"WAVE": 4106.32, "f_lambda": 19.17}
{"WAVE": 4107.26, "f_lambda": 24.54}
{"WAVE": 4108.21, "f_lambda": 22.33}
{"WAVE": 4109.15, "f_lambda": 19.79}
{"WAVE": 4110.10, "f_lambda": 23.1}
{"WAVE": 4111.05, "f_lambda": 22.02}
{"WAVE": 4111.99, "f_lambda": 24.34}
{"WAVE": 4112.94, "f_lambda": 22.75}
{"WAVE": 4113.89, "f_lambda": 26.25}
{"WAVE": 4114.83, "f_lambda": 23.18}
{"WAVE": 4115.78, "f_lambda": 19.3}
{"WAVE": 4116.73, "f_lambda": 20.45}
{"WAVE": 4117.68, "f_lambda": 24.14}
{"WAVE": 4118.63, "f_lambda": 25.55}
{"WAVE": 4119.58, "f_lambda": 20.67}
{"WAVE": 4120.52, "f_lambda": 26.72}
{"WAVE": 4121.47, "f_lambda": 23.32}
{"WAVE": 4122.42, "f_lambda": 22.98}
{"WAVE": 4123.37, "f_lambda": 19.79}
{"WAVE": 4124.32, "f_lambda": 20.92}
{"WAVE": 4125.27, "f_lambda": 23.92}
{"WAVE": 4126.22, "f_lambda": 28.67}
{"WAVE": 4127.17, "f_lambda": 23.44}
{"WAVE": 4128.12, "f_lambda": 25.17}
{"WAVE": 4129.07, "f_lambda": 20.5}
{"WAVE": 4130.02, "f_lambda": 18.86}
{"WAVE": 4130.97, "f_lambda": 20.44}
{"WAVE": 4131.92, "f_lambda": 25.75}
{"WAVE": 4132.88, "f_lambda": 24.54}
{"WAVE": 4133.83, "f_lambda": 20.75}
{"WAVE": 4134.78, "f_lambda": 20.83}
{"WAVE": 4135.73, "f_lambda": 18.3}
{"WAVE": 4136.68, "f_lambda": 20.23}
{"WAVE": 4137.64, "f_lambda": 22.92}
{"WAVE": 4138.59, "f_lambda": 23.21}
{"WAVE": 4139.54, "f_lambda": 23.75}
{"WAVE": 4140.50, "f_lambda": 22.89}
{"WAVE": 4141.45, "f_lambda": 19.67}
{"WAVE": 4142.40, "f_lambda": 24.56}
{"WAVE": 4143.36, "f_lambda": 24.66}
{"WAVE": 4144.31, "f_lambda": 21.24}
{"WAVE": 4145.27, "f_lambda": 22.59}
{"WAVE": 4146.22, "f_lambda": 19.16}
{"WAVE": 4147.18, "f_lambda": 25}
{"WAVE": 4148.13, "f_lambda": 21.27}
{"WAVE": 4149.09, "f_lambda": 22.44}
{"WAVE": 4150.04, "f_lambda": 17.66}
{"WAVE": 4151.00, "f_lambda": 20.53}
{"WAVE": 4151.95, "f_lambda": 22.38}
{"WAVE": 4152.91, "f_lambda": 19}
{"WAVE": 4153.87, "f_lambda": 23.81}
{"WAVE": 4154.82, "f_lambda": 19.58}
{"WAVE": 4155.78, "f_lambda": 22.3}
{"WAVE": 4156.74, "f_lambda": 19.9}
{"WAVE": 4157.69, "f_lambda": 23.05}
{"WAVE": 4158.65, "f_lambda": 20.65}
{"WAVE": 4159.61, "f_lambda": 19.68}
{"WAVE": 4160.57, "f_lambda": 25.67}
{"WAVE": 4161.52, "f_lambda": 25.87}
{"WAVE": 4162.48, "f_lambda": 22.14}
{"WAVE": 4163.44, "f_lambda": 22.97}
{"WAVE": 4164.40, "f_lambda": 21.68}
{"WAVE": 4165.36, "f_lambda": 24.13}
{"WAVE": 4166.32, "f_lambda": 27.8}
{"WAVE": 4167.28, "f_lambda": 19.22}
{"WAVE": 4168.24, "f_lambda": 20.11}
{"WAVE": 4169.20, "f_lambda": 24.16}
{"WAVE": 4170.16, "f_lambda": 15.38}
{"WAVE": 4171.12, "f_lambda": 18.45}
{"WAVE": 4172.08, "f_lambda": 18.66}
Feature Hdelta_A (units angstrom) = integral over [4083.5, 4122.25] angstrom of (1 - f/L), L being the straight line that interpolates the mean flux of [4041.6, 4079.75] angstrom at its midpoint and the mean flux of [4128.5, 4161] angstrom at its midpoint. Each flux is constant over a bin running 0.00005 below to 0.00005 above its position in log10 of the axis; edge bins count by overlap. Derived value -3.1 angstrom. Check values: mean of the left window 19.4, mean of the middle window 22.2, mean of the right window 21.7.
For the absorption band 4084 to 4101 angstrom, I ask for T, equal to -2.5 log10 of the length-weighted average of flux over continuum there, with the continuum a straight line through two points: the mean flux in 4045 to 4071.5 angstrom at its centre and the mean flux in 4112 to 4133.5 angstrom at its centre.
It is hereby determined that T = -0.07 mag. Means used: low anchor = 19.7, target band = 22.9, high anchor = 23.1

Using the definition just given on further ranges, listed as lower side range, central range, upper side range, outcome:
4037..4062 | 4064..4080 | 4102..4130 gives 0.11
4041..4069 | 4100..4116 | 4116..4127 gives 0.10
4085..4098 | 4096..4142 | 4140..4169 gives 0.06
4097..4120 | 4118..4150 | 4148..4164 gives -0.05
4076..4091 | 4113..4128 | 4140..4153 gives -0.05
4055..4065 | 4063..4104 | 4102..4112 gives -0.06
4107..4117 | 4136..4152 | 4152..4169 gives 0.02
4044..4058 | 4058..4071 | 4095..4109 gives 0.02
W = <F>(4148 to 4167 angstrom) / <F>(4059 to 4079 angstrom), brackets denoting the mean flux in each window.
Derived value 1.16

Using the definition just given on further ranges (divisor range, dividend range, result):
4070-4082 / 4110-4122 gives 1.17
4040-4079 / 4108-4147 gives 1.15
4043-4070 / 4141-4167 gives 1.13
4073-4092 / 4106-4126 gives 1.01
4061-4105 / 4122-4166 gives 1.05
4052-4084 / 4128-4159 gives 1.10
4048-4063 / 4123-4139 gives 1.15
